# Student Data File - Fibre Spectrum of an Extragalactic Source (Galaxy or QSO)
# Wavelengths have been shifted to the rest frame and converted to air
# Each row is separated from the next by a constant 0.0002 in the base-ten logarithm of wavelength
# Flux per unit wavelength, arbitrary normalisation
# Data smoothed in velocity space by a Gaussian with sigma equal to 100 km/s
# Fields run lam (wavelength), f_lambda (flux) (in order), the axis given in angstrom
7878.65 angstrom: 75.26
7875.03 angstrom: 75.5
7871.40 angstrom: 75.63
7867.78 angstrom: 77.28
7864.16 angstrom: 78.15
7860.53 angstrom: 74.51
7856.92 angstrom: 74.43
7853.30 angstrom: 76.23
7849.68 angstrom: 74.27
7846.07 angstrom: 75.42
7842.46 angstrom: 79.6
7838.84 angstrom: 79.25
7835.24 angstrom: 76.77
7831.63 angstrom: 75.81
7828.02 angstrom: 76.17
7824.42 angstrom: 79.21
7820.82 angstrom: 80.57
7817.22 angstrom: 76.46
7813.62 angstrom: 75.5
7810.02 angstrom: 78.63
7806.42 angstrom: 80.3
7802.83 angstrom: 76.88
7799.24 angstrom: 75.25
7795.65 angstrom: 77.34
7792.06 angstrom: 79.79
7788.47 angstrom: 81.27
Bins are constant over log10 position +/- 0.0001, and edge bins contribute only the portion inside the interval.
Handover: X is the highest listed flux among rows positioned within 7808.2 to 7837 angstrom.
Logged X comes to 80.57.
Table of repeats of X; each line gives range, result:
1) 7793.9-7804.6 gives 77.34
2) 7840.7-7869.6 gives 79.6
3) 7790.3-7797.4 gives 79.79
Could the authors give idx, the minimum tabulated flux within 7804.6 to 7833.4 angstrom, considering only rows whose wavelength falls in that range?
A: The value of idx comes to 75.5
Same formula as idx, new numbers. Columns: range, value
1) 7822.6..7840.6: 75.81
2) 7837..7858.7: 74.27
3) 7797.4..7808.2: 75.25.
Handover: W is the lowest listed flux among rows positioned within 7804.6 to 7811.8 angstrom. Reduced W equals 78.63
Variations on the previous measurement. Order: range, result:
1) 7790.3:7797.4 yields 77.34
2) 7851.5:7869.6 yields 74.43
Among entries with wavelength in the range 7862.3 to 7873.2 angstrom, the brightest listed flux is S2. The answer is 78.15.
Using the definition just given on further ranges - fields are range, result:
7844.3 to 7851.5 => 75.42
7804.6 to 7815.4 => 80.3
